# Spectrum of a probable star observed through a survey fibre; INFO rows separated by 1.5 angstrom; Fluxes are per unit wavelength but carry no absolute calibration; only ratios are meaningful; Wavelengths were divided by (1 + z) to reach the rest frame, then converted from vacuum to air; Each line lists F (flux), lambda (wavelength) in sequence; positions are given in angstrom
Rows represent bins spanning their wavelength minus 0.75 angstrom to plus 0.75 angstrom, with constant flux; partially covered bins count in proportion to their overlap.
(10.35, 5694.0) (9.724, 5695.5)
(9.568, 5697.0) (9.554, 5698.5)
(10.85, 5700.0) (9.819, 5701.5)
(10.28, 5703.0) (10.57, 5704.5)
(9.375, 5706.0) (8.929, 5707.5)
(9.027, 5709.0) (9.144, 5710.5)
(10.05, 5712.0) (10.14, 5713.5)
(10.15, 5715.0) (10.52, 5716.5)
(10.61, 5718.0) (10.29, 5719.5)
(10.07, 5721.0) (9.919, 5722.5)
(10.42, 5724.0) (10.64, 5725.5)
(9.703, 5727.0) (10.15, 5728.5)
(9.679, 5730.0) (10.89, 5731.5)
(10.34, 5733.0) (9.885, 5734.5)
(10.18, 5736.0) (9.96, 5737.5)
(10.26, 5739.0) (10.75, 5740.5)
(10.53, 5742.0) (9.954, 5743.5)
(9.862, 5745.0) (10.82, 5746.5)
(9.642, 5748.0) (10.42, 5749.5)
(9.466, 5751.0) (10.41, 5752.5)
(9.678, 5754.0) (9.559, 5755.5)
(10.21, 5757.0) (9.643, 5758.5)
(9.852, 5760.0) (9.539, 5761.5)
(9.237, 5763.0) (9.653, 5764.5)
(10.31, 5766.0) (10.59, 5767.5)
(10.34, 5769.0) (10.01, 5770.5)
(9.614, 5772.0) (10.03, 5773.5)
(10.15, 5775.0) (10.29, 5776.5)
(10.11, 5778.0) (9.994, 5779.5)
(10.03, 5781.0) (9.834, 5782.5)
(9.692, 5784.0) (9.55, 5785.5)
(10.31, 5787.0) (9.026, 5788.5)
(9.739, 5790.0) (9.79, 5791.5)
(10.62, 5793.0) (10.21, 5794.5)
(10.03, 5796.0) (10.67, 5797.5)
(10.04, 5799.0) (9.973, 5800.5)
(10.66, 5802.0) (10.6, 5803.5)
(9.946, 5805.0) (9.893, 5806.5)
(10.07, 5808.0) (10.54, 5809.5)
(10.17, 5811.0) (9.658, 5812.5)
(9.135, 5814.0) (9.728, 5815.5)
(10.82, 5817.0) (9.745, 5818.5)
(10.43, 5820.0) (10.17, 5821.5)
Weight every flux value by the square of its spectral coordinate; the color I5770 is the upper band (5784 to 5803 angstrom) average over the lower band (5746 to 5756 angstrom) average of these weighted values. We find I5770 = 1.0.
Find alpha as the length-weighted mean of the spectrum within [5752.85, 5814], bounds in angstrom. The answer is 9.99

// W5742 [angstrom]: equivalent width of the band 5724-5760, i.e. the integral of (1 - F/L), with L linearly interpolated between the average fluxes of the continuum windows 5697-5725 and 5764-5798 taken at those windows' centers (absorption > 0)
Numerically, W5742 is -0.4 angstrom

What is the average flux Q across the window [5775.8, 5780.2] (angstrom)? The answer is 10.1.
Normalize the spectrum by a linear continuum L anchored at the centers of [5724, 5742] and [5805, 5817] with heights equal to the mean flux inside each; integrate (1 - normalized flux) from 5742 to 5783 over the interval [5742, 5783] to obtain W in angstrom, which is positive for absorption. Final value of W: 0.6 angstrom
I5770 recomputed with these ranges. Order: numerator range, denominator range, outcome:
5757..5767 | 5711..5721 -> 0.97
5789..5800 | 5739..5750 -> 1.00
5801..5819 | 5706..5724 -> 1.05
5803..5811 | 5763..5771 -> 1.02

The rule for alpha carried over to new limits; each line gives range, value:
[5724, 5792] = 10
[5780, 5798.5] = 9.96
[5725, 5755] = 10.2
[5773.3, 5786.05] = 9.97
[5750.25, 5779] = 9.93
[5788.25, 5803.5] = 10.1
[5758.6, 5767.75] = 9.81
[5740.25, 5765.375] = 9.94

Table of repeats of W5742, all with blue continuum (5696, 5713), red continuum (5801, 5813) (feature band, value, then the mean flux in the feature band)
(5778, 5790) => 0.36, 9.8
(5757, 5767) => 0.24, 9.77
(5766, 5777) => -0.12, 10.2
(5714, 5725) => -0.53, 10.3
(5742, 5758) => -0.12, 10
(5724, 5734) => -0.39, 10.2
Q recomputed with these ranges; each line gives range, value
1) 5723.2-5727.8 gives 10.2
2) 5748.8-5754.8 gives 9.99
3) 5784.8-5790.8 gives 9.66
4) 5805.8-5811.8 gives 10.2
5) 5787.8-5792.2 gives 9.52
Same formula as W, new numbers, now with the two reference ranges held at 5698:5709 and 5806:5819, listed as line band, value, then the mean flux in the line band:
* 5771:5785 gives 0.0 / 9.96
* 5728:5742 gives -0.5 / 10.3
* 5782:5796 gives 0.1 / 9.87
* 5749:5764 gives 0.2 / 9.79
